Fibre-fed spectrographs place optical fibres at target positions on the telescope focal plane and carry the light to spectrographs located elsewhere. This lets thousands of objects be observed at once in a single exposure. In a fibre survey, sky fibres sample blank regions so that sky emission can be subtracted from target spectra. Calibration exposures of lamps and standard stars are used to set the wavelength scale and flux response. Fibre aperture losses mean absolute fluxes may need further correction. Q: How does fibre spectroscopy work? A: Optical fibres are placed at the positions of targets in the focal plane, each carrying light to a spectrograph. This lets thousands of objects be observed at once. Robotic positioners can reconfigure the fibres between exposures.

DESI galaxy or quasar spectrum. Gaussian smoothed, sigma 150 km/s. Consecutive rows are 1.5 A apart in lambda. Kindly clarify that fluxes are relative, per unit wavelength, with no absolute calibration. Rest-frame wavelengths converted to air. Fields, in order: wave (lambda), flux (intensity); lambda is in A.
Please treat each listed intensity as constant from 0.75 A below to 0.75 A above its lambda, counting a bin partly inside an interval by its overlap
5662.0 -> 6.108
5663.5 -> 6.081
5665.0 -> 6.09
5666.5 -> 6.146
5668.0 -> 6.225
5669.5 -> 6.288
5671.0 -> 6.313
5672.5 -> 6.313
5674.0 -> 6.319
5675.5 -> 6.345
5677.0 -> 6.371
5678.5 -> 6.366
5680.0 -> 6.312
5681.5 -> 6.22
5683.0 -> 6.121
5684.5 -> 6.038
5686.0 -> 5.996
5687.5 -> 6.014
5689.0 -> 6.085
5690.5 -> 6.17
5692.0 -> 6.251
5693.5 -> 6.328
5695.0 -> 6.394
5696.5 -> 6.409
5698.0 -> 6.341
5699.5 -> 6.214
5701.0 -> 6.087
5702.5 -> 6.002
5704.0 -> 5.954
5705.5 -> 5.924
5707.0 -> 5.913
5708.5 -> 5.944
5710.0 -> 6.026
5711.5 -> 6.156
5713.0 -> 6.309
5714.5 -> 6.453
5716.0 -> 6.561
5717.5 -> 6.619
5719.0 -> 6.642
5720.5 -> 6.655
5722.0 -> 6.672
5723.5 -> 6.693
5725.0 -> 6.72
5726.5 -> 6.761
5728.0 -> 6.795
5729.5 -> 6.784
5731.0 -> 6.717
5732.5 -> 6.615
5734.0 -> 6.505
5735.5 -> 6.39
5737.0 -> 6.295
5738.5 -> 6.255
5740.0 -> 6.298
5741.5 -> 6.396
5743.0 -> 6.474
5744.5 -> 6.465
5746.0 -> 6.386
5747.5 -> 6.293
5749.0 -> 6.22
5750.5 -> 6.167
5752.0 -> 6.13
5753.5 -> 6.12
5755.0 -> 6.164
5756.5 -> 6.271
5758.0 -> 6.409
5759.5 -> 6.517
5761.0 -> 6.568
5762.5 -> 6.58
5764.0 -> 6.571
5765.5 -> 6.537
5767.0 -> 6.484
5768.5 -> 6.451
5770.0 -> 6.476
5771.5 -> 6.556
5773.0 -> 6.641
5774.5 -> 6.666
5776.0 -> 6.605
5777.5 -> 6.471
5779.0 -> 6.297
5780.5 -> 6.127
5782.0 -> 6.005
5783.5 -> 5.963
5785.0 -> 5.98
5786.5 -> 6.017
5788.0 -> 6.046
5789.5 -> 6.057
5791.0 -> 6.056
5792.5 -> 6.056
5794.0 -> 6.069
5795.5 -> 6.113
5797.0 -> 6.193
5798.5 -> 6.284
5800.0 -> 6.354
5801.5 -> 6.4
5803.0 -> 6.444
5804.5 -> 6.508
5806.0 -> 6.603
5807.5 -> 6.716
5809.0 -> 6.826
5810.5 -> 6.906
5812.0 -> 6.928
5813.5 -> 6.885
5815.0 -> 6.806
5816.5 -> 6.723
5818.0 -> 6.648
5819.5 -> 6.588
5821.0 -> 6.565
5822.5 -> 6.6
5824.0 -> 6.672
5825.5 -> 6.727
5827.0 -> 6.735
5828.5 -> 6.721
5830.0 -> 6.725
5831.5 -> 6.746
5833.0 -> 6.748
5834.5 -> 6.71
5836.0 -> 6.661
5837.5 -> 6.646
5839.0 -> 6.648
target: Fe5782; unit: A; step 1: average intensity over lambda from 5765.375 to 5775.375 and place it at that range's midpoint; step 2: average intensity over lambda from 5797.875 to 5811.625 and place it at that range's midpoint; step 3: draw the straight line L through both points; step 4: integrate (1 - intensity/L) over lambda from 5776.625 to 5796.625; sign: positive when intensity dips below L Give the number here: 1.4 A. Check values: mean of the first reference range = 6.55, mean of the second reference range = 6.57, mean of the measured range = 6.1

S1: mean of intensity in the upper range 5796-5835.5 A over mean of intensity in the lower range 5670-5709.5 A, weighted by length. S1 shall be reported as 1.07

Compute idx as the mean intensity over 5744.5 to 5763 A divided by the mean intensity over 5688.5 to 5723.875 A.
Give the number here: 1.01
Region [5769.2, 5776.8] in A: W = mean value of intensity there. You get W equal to 6.59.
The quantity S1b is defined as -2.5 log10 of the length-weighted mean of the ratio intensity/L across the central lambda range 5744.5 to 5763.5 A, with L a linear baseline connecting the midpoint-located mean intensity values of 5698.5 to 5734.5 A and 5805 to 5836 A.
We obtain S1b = 0.03 mag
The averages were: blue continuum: 6.4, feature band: 6.33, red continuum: 6.73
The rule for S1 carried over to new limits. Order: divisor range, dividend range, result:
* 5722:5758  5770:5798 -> 0.97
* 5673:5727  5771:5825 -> 1.02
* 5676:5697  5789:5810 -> 1.02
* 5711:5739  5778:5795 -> 0.92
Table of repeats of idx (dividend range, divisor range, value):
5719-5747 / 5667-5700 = 1.05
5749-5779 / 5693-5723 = 1.02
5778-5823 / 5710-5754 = 0.99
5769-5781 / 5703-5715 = 1.07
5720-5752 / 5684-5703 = 1.05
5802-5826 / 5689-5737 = 1.05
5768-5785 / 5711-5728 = 0.97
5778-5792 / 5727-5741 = 0.93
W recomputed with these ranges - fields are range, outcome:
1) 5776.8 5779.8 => 6.38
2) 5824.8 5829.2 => 6.73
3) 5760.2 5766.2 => 6.56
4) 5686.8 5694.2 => 6.17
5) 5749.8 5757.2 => 6.17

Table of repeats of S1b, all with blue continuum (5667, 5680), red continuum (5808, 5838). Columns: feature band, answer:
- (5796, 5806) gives 0.05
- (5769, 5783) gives 0.03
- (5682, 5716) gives 0.04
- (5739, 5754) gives 0.04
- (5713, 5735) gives -0.03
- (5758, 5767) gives 0.00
